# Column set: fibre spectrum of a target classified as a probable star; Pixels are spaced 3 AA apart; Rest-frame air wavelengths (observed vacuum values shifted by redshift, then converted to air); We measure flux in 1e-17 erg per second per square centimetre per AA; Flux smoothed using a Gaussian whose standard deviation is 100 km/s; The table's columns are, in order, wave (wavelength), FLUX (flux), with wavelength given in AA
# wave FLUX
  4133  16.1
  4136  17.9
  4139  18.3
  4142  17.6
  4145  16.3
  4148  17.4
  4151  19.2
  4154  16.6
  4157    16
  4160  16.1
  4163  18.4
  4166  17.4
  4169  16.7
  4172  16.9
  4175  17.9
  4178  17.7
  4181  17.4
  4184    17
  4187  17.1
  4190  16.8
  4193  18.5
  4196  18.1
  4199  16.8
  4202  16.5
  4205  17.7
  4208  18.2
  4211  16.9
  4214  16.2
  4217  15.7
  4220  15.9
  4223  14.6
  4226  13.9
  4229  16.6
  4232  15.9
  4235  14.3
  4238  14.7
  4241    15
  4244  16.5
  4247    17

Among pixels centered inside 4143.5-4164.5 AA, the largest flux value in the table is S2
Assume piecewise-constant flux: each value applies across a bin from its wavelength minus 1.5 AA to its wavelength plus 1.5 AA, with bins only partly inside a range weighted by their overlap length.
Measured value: 19.2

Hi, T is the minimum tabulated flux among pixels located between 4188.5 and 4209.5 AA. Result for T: 16.5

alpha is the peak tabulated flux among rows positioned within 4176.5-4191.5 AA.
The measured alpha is 17.7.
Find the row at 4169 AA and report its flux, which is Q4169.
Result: 16.7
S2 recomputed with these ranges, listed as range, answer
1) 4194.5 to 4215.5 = 18.2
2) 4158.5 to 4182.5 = 18.4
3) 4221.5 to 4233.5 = 16.6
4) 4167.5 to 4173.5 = 16.9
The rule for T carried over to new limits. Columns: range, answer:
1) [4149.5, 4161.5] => 16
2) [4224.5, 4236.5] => 13.9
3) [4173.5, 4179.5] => 17.7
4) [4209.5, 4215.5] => 16.2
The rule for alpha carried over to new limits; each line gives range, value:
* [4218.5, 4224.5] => 15.9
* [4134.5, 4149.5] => 18.3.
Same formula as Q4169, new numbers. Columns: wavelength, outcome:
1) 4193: 18.5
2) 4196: 18.1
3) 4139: 18.3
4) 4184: 17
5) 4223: 14.6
